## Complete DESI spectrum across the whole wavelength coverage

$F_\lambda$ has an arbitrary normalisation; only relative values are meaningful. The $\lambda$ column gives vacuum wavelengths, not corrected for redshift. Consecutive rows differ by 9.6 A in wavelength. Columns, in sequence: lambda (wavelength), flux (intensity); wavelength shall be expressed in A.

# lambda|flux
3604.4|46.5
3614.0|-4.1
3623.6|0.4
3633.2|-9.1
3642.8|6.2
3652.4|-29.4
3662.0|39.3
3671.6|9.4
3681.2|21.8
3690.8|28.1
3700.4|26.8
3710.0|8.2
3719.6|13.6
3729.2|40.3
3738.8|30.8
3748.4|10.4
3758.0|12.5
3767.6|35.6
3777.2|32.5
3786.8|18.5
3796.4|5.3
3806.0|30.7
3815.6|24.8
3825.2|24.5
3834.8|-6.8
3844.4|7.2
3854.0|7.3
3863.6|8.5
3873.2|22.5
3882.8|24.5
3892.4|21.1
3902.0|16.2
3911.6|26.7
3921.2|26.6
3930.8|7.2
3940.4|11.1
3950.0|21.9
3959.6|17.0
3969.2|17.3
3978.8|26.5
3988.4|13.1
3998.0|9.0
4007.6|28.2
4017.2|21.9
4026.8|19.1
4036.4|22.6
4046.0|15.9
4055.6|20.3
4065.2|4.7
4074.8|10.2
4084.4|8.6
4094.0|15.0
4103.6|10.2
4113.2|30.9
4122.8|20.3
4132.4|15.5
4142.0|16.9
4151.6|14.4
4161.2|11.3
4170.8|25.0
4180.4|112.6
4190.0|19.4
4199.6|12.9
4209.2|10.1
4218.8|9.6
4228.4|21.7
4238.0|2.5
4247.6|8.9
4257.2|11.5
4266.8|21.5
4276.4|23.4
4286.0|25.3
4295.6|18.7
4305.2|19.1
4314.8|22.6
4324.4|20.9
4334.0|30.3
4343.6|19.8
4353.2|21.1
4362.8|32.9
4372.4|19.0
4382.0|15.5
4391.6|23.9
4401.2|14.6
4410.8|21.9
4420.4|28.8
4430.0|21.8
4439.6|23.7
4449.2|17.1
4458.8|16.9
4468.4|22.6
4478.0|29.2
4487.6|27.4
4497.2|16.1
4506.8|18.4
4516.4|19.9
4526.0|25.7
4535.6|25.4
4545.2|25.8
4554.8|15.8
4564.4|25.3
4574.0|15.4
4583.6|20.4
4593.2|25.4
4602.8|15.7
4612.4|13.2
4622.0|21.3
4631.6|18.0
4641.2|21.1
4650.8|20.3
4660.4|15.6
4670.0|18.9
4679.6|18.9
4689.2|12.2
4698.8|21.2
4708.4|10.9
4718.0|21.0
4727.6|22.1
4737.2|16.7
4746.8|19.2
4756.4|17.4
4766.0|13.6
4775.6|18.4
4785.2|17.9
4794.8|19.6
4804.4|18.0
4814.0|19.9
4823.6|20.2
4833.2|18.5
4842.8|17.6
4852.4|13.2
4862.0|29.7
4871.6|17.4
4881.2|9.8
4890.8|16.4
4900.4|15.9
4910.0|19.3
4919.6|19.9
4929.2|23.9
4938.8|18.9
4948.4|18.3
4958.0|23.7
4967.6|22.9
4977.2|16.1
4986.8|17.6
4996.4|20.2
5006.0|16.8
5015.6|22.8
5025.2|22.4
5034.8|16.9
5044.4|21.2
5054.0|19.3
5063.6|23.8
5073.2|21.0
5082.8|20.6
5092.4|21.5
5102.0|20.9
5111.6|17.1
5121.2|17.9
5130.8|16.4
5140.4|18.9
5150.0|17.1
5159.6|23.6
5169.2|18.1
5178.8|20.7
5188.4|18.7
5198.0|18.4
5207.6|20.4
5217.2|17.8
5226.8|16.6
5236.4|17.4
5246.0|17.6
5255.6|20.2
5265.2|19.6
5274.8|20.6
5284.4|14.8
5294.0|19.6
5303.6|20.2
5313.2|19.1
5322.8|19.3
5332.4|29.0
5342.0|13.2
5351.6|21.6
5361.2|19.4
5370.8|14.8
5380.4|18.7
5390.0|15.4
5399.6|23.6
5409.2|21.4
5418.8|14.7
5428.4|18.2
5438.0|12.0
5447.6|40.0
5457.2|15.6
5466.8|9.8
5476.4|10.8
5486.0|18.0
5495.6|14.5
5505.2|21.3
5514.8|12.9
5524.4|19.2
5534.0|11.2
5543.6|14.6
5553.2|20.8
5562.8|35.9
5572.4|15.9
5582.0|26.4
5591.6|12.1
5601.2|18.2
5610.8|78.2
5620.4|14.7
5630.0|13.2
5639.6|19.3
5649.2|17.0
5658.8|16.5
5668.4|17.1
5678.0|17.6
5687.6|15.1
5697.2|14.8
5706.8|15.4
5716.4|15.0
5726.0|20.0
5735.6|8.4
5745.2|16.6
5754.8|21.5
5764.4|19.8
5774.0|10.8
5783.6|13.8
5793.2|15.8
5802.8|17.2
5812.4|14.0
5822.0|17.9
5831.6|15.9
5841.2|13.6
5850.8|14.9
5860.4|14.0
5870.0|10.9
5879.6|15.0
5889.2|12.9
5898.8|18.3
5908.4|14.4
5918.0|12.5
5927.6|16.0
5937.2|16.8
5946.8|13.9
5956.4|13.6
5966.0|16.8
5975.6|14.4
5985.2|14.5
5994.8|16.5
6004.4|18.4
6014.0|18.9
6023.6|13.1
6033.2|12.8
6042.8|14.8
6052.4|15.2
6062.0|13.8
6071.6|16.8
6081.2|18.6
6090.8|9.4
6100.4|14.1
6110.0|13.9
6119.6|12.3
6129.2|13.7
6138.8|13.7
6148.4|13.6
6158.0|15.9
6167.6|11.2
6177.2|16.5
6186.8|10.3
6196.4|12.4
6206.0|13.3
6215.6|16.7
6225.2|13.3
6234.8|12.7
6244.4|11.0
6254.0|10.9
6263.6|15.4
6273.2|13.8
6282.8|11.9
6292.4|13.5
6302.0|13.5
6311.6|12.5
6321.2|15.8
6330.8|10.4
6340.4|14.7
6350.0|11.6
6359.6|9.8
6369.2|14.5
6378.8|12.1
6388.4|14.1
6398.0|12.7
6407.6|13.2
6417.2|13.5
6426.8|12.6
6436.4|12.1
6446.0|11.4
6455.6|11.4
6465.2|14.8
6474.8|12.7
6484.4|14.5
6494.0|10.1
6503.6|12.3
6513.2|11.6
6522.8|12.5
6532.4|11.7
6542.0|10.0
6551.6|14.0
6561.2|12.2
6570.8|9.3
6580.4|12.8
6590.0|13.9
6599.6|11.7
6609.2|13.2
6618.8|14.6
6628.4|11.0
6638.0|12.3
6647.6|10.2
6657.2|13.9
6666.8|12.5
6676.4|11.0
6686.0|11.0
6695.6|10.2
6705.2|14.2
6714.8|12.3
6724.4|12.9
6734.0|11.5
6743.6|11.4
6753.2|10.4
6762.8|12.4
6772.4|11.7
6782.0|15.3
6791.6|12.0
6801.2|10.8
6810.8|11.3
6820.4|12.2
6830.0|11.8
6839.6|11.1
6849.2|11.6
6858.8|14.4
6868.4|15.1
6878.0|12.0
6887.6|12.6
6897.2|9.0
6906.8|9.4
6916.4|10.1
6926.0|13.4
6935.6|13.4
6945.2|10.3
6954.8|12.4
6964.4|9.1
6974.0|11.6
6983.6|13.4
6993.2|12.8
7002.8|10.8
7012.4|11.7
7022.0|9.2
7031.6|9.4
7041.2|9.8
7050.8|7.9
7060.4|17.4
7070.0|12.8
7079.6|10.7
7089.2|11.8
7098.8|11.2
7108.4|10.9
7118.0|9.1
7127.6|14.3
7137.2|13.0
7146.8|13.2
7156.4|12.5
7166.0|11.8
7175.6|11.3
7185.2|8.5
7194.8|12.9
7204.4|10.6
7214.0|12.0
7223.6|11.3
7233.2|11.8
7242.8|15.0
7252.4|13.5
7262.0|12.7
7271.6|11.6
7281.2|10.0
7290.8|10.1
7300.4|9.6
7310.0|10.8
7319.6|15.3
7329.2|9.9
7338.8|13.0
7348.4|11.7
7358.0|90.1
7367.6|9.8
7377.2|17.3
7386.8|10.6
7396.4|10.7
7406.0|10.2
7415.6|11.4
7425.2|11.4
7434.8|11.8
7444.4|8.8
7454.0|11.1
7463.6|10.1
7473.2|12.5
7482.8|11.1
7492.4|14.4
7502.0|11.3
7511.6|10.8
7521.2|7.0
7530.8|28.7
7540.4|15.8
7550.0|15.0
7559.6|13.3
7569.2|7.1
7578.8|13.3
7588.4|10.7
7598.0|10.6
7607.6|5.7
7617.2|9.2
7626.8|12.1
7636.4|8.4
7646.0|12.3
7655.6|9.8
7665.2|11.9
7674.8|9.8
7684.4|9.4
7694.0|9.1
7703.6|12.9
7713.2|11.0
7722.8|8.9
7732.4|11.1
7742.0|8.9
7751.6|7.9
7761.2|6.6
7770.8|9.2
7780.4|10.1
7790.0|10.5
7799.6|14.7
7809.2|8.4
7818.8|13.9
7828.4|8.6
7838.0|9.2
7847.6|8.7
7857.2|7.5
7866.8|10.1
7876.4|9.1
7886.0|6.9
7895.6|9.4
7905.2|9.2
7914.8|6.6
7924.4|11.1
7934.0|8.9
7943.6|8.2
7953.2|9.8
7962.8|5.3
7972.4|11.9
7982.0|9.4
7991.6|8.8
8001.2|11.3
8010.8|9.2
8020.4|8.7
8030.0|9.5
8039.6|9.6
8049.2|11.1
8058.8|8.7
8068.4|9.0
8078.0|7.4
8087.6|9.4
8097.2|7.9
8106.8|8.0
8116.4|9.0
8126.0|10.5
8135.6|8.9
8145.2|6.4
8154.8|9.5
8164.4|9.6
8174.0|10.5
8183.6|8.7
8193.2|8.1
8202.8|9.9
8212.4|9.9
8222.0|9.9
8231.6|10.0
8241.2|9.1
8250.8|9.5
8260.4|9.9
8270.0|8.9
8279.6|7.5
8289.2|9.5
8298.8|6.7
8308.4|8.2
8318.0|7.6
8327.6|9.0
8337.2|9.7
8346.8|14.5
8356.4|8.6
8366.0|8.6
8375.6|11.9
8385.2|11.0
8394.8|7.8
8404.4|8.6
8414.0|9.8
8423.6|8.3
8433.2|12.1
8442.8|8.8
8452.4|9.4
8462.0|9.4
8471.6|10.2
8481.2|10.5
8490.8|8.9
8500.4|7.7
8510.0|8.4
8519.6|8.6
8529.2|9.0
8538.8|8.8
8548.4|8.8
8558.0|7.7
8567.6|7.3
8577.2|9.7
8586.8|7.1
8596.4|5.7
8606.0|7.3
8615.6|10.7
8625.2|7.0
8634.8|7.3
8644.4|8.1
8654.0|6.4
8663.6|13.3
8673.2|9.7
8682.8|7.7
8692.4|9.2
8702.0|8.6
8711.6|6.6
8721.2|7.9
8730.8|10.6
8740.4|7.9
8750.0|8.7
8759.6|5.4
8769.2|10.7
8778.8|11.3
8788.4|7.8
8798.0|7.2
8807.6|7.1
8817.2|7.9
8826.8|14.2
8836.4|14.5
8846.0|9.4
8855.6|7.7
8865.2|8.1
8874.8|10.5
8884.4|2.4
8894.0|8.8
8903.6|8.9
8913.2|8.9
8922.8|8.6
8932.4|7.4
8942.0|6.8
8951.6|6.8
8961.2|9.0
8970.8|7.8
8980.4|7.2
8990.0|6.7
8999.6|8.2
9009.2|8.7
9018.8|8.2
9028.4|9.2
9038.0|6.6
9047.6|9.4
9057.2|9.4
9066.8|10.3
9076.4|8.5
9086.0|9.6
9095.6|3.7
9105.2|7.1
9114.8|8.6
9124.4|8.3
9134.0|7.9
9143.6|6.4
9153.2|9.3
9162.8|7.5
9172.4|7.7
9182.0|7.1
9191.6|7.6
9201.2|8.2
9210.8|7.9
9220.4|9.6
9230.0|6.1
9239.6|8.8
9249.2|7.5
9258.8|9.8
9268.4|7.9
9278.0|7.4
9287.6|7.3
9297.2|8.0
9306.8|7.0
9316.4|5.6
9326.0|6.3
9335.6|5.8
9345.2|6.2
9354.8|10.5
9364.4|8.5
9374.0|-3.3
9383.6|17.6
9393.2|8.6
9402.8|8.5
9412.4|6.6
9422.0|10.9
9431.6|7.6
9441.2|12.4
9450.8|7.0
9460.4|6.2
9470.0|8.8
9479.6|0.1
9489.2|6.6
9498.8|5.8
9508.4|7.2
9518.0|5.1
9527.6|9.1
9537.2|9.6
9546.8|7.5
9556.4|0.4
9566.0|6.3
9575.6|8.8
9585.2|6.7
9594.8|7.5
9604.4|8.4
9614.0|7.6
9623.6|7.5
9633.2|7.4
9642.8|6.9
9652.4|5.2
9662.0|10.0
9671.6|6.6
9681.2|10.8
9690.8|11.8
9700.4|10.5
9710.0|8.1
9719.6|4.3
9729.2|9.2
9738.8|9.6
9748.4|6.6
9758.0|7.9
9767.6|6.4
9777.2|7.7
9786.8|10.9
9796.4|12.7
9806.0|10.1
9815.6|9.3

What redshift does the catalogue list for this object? 0.121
